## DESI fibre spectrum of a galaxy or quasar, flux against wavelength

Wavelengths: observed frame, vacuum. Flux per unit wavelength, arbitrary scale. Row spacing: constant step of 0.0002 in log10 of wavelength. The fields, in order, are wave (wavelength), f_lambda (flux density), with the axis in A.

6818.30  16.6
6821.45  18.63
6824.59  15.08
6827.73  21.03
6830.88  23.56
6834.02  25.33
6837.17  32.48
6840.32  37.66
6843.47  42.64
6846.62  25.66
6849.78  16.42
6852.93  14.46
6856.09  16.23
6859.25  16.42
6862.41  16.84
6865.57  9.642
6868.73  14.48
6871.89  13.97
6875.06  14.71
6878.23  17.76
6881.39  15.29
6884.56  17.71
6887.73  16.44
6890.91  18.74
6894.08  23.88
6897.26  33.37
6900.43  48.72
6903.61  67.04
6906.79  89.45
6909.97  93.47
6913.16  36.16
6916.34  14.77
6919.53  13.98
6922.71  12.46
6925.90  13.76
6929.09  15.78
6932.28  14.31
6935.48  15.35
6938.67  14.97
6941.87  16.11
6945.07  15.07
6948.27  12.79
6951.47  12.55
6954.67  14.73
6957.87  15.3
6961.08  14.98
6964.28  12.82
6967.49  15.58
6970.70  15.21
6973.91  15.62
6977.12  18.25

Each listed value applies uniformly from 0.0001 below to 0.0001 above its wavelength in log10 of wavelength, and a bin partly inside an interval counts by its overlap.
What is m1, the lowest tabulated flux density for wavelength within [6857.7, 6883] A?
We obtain 9.642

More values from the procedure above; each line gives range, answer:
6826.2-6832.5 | 21.03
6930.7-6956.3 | 12.55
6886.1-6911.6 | 16.44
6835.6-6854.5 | 14.46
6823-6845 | 15.08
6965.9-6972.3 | 15.21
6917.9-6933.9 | 12.46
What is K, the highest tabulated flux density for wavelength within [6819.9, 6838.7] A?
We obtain 32.48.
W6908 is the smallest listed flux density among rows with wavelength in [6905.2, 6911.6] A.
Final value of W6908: 89.45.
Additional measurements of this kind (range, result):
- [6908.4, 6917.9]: 14.77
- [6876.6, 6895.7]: 15.29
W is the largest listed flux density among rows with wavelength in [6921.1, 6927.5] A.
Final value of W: 13.76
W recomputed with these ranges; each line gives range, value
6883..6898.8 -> 33.37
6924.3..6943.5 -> 16.11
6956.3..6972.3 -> 15.58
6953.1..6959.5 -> 15.3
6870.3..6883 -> 17.76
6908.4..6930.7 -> 93.47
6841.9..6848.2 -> 42.64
